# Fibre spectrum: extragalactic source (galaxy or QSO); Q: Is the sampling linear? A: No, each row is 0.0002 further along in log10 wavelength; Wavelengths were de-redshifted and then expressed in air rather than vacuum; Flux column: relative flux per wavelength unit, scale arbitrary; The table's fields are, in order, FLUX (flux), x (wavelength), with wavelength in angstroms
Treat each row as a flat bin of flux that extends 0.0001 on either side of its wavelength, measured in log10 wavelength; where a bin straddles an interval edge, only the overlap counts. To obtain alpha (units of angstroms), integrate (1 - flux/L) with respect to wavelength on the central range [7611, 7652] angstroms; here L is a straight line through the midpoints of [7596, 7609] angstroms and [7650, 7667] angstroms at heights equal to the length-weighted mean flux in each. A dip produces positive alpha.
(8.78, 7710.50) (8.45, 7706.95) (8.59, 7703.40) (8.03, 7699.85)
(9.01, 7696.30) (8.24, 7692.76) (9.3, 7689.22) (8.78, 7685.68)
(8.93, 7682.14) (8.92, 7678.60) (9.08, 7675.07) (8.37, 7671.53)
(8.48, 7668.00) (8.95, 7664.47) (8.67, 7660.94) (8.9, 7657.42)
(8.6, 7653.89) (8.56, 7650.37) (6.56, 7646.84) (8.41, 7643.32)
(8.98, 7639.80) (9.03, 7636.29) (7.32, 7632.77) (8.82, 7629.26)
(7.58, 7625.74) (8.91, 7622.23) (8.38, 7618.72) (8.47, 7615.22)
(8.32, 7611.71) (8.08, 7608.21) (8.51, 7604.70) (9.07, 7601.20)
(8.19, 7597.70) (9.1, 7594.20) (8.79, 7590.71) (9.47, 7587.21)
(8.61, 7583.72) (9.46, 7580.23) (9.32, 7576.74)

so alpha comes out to 1.63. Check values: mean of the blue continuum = 8.49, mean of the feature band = 8.28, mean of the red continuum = 8.74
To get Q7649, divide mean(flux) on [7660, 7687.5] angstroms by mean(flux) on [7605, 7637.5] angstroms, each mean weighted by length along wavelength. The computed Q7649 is 1.1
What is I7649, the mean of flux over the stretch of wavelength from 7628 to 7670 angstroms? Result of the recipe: 8.44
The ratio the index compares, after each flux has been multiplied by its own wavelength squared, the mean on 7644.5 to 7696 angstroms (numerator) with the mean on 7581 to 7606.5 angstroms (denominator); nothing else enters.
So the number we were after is 0.99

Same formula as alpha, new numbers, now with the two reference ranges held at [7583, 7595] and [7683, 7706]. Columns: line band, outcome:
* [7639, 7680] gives 1.17 angstroms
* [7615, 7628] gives 0.83 angstroms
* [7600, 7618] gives 0.98 angstroms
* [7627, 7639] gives 0.63 angstroms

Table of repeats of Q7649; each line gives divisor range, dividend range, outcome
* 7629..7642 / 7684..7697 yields 1.04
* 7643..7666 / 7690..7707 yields 1.02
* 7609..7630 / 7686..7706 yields 1.03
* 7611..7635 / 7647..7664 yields 1.03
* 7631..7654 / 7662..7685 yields 1.07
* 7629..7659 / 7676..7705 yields 1.05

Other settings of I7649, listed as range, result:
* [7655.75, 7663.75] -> 8.81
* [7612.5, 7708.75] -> 8.53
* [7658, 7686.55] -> 8.78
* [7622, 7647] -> 8.26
